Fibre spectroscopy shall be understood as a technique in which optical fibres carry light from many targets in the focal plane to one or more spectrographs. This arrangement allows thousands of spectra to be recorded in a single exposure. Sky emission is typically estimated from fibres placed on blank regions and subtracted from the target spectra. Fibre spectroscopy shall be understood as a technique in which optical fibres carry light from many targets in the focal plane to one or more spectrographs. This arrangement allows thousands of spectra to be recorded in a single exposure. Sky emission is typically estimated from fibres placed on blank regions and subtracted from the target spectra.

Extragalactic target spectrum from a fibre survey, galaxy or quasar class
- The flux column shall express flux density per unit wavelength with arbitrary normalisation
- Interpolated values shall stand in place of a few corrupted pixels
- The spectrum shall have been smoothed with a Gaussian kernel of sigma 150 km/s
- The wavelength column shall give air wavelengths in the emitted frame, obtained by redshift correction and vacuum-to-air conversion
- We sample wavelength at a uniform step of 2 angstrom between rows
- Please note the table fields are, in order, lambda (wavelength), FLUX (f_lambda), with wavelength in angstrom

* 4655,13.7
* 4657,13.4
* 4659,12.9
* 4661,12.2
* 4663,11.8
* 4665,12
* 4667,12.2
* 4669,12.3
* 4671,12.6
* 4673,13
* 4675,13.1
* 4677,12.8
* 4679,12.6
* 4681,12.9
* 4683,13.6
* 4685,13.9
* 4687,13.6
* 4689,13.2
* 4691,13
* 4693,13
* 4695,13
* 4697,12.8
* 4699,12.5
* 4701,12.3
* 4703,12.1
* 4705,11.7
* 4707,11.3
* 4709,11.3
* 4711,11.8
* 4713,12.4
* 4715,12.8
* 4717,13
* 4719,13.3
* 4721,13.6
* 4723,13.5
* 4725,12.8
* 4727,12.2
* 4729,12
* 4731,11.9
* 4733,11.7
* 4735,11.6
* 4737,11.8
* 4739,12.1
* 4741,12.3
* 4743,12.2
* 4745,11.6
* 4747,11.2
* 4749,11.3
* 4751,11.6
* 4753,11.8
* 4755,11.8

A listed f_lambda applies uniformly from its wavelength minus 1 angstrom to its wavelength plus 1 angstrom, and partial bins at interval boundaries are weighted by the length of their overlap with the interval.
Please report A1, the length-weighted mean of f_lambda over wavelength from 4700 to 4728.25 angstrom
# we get 12.4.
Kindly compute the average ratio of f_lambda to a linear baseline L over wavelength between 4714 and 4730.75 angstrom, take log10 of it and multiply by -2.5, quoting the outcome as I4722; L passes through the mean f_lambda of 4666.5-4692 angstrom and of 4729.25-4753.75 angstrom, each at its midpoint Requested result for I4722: -0.06 mag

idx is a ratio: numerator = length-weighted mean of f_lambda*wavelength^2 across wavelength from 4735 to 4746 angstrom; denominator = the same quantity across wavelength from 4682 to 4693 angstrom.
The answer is 0.91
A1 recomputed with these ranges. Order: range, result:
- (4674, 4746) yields 12.5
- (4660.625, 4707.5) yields 12.7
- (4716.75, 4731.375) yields 12.8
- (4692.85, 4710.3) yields 12.2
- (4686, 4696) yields 13.2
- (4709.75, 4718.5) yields 12.5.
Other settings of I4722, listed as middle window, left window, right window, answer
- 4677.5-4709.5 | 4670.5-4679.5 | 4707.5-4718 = -0.01 mag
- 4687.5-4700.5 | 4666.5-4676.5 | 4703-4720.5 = -0.04 mag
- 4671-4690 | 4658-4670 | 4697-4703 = -0.07 mag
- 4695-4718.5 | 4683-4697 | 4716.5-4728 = 0.08 mag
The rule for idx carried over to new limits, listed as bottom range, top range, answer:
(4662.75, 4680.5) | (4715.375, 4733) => 1.04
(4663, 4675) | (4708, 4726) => 1.05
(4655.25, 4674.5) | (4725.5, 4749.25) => 0.97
